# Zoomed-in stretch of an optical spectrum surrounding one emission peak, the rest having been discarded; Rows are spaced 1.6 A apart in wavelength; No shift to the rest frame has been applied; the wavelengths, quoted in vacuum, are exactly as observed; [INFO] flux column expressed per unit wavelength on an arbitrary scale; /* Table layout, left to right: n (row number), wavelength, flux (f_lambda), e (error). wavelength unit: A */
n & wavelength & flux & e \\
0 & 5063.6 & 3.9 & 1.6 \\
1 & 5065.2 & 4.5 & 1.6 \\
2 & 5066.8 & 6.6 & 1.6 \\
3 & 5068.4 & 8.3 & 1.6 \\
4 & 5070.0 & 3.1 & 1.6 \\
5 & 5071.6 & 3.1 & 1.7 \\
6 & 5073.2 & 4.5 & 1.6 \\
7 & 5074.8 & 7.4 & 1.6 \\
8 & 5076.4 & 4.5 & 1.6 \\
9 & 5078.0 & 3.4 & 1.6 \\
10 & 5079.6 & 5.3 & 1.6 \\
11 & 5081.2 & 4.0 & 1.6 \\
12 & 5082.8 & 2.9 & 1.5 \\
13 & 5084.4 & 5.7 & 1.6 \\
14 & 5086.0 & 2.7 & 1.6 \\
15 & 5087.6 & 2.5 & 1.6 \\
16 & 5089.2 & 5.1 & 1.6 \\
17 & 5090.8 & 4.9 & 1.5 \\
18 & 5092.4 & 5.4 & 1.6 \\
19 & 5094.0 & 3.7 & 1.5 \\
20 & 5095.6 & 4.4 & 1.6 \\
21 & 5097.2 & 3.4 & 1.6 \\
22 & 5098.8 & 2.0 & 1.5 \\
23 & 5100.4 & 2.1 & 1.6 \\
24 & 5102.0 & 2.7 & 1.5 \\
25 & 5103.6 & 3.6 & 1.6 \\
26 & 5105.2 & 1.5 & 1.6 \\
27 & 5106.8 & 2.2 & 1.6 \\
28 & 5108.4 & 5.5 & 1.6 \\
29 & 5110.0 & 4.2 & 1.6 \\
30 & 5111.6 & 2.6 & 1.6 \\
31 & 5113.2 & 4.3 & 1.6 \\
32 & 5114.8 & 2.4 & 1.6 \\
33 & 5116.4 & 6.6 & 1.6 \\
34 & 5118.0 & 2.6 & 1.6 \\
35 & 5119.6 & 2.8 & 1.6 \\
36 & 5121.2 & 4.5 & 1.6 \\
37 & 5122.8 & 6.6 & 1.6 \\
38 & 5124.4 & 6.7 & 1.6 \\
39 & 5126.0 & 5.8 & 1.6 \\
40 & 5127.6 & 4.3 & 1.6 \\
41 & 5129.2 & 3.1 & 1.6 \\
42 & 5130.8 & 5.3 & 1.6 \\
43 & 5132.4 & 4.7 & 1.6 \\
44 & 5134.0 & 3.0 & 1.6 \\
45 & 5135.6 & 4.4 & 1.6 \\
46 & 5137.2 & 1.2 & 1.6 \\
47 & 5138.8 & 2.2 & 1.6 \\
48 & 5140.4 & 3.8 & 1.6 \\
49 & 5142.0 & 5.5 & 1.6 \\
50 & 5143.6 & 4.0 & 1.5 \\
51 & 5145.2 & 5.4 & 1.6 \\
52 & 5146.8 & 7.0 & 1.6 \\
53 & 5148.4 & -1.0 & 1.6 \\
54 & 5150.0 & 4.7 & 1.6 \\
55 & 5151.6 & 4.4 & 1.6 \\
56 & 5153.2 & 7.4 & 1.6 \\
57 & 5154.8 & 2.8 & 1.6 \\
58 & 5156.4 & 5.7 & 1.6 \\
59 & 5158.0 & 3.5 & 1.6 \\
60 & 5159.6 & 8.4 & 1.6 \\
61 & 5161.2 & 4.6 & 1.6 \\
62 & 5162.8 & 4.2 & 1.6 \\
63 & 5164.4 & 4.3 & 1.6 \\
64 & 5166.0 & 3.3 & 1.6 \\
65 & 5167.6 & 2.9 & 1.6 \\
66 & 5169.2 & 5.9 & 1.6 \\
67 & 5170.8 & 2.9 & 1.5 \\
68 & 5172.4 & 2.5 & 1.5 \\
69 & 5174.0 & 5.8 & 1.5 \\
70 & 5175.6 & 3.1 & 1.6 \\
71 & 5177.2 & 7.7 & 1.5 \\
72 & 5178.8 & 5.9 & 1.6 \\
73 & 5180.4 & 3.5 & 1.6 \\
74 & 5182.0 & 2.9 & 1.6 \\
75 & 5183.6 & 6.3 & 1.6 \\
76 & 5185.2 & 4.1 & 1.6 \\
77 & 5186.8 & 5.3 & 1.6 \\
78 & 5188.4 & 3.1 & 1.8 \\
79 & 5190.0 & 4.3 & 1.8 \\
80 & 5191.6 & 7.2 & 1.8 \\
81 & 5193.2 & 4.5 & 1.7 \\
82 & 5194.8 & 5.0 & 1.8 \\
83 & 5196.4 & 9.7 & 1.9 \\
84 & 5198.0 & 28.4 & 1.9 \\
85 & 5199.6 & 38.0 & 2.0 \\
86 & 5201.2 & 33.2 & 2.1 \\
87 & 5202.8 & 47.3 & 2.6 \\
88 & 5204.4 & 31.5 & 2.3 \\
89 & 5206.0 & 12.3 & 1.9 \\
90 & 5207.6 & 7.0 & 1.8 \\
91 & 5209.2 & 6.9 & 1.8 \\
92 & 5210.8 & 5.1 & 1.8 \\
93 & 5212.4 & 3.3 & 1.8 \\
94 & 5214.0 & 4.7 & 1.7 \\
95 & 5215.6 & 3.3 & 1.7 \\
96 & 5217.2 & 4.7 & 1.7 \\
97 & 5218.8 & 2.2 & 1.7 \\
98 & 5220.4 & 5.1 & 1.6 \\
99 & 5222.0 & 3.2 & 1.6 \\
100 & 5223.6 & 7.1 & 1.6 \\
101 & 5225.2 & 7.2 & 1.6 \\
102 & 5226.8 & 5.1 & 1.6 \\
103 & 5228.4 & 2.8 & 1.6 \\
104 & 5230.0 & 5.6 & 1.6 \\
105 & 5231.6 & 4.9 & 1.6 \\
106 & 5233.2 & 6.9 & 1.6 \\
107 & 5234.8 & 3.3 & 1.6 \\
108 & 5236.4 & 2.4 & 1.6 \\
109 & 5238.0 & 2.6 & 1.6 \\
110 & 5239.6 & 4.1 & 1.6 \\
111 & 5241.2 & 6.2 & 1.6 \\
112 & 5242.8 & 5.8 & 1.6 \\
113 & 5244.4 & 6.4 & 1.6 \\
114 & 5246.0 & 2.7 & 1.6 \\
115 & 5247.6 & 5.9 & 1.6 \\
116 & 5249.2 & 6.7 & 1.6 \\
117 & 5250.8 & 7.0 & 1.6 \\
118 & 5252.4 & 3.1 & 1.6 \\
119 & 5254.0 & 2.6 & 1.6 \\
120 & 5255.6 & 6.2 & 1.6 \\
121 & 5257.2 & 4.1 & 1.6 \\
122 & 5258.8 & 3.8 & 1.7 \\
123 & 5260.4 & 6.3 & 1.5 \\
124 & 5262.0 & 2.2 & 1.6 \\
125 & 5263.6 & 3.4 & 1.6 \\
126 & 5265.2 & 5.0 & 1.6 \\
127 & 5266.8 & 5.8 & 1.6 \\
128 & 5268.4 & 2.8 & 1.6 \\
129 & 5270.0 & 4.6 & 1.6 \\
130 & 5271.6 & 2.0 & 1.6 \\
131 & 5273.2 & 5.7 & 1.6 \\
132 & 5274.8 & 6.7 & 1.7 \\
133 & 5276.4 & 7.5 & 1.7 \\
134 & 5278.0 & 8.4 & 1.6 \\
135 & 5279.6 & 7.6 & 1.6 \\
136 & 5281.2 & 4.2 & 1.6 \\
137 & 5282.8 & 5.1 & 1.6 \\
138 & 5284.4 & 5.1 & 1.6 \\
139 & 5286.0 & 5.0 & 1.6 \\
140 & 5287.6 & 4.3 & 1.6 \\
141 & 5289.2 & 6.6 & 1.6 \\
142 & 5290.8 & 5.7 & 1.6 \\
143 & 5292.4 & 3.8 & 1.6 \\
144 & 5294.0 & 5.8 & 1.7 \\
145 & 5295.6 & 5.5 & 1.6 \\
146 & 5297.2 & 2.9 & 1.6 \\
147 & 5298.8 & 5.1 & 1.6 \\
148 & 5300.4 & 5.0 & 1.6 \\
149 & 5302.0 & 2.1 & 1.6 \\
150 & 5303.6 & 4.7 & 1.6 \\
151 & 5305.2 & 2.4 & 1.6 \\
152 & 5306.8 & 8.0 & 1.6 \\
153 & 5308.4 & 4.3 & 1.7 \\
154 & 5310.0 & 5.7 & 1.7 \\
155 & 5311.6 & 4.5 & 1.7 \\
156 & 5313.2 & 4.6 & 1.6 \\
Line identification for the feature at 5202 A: [O II] 3727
